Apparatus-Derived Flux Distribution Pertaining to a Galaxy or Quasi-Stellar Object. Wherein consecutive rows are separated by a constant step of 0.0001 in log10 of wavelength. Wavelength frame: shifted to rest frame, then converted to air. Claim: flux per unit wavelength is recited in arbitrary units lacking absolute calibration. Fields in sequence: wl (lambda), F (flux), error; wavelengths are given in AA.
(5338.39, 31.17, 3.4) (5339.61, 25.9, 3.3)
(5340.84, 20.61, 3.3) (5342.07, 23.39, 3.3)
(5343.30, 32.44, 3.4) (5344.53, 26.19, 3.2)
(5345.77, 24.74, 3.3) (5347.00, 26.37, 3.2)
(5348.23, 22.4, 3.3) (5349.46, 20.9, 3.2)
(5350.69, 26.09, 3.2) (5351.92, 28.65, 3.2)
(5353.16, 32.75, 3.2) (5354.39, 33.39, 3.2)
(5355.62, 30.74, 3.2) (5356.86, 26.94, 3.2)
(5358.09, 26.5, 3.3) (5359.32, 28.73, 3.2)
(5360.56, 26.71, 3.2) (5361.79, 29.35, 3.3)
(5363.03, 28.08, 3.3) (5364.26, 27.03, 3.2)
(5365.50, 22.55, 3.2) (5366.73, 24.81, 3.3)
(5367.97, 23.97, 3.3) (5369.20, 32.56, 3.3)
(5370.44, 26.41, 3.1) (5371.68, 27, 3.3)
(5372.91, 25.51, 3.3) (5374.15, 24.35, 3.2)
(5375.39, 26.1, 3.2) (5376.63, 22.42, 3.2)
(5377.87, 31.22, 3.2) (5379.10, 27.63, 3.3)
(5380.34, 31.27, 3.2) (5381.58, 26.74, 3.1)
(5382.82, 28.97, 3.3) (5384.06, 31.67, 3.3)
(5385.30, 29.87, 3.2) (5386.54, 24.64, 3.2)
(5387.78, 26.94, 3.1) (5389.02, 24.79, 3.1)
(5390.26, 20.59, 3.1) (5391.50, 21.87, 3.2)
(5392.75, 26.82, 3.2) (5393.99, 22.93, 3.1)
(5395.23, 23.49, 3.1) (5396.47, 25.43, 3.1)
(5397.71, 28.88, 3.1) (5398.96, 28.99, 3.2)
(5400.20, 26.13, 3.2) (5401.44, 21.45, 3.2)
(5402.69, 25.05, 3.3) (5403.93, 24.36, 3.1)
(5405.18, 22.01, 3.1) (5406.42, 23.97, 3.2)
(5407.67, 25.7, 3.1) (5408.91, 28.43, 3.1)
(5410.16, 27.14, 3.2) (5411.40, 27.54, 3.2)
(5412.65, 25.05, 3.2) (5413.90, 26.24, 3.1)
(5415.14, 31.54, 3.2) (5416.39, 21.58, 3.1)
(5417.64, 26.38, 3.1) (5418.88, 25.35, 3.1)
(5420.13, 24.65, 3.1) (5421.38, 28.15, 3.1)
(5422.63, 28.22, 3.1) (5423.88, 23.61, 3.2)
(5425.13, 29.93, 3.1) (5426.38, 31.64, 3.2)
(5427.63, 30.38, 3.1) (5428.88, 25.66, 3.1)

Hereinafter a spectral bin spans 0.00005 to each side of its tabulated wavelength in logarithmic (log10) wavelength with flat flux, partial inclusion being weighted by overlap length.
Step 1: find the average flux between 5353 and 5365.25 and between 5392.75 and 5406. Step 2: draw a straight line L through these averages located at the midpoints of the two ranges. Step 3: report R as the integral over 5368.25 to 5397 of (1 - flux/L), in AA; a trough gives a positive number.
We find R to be 0.1 AA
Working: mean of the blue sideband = 28.7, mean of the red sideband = 25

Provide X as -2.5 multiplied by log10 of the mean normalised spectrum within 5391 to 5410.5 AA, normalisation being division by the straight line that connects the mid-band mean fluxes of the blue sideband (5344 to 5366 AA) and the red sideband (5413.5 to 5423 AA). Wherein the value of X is 0.06 mag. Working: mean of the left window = 27.1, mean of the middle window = 25.1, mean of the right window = 26.5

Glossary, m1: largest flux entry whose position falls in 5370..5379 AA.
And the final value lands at 31.22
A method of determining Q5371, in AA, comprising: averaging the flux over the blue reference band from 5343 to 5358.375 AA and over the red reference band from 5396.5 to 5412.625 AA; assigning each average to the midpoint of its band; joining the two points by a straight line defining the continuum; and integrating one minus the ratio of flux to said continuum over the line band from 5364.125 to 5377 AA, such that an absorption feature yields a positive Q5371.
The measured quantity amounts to 0.5 AA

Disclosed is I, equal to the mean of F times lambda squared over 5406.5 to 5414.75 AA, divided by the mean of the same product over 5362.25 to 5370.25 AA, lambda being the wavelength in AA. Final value 1.02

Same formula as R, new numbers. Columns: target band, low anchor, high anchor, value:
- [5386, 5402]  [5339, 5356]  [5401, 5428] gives 0.94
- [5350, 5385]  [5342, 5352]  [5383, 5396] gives -3.04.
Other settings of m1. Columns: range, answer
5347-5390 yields 33.39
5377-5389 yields 31.67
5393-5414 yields 28.99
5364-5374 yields 32.56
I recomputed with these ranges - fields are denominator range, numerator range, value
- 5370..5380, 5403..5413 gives 0.98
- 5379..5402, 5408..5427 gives 1.04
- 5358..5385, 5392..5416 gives 0.96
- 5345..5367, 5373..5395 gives 0.98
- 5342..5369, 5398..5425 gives 0.98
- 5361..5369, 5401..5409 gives 0.93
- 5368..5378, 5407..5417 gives 1.02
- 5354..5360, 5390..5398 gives 0.85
